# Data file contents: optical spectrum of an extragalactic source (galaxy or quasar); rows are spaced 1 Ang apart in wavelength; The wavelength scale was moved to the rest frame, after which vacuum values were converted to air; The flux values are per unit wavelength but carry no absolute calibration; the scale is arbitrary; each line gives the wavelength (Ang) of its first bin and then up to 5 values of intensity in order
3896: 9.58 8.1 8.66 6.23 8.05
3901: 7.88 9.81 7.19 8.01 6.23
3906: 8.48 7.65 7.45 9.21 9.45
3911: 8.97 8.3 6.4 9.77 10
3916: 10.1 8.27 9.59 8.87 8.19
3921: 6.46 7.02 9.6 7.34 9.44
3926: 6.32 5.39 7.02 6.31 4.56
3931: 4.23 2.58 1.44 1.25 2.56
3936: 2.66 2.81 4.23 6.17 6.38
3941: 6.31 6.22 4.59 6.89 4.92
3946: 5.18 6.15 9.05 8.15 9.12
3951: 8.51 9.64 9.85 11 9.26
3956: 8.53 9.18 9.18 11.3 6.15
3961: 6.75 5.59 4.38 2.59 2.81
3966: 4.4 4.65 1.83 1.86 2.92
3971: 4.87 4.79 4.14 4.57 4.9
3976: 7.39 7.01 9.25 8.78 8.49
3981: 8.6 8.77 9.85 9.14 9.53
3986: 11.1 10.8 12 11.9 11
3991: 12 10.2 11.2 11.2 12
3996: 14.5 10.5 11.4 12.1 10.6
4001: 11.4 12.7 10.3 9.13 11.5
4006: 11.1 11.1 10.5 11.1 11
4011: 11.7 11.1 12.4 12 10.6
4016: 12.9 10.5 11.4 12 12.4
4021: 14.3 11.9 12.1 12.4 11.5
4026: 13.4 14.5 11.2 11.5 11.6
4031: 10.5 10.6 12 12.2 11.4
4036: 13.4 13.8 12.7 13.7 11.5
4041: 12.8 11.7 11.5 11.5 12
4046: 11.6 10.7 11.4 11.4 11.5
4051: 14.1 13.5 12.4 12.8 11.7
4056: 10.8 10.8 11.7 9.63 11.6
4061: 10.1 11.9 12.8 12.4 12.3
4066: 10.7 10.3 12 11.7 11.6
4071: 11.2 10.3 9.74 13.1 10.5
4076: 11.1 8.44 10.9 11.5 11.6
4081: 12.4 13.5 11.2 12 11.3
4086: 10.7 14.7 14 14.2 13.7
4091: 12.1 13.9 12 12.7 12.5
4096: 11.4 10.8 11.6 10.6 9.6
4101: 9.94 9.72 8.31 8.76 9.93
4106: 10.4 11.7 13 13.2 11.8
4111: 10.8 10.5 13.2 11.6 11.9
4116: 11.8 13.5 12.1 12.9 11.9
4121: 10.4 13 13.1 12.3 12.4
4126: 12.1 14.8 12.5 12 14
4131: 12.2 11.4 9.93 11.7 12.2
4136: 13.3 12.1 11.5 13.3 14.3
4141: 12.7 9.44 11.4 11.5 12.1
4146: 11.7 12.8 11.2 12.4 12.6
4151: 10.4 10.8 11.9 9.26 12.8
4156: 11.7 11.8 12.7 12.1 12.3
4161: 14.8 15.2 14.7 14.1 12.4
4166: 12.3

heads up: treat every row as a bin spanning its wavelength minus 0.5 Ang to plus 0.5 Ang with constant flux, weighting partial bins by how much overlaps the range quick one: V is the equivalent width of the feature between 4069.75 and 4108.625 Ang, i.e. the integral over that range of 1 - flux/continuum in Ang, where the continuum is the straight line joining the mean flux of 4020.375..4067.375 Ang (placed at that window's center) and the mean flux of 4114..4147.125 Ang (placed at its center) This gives 2.1 Ang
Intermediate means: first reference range 12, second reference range 12.2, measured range 11.5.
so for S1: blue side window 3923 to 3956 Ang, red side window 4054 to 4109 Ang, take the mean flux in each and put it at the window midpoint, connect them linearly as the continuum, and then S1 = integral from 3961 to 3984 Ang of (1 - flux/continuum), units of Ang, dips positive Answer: 5.6 Ang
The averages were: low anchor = 6.2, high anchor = 11.5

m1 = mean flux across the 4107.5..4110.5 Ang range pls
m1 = 12.7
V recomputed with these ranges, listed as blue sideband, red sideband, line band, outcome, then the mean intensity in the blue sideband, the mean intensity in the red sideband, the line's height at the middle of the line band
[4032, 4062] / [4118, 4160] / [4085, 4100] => -0.46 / 11.9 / 12.1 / 12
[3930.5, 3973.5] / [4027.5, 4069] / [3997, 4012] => -3.46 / 5.7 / 11.8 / 9.03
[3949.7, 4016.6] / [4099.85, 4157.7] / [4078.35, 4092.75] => -2.17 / 9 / 11.8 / 10.9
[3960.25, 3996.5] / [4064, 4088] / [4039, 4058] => -2.75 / 7.65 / 11.5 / 10.4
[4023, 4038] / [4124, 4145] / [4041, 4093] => 1.73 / 12.2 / 12.2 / 12.2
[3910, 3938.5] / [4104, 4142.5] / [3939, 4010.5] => -3.62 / 6.47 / 12.1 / 7.9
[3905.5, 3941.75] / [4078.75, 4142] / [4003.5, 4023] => -4.83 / 6.69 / 12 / 9.23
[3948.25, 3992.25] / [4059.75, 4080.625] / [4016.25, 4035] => -4.62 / 7.65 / 11.2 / 9.63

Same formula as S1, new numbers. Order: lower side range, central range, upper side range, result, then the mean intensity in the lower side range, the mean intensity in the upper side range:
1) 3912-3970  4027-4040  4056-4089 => -2.7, 6.46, 11.5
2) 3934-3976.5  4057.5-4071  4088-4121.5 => -1.8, 5.95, 11.6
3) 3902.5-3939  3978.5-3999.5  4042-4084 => -3.9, 6.75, 11.5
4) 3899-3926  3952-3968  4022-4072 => 4.3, 8.3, 11.9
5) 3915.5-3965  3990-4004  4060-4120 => -4.8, 6.64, 11.6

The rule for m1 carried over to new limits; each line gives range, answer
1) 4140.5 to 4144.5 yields 11.3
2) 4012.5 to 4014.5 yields 12.2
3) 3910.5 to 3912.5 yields 8.64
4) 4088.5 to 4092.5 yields 13.5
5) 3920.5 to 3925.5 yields 7.97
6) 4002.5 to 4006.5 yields 10.5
